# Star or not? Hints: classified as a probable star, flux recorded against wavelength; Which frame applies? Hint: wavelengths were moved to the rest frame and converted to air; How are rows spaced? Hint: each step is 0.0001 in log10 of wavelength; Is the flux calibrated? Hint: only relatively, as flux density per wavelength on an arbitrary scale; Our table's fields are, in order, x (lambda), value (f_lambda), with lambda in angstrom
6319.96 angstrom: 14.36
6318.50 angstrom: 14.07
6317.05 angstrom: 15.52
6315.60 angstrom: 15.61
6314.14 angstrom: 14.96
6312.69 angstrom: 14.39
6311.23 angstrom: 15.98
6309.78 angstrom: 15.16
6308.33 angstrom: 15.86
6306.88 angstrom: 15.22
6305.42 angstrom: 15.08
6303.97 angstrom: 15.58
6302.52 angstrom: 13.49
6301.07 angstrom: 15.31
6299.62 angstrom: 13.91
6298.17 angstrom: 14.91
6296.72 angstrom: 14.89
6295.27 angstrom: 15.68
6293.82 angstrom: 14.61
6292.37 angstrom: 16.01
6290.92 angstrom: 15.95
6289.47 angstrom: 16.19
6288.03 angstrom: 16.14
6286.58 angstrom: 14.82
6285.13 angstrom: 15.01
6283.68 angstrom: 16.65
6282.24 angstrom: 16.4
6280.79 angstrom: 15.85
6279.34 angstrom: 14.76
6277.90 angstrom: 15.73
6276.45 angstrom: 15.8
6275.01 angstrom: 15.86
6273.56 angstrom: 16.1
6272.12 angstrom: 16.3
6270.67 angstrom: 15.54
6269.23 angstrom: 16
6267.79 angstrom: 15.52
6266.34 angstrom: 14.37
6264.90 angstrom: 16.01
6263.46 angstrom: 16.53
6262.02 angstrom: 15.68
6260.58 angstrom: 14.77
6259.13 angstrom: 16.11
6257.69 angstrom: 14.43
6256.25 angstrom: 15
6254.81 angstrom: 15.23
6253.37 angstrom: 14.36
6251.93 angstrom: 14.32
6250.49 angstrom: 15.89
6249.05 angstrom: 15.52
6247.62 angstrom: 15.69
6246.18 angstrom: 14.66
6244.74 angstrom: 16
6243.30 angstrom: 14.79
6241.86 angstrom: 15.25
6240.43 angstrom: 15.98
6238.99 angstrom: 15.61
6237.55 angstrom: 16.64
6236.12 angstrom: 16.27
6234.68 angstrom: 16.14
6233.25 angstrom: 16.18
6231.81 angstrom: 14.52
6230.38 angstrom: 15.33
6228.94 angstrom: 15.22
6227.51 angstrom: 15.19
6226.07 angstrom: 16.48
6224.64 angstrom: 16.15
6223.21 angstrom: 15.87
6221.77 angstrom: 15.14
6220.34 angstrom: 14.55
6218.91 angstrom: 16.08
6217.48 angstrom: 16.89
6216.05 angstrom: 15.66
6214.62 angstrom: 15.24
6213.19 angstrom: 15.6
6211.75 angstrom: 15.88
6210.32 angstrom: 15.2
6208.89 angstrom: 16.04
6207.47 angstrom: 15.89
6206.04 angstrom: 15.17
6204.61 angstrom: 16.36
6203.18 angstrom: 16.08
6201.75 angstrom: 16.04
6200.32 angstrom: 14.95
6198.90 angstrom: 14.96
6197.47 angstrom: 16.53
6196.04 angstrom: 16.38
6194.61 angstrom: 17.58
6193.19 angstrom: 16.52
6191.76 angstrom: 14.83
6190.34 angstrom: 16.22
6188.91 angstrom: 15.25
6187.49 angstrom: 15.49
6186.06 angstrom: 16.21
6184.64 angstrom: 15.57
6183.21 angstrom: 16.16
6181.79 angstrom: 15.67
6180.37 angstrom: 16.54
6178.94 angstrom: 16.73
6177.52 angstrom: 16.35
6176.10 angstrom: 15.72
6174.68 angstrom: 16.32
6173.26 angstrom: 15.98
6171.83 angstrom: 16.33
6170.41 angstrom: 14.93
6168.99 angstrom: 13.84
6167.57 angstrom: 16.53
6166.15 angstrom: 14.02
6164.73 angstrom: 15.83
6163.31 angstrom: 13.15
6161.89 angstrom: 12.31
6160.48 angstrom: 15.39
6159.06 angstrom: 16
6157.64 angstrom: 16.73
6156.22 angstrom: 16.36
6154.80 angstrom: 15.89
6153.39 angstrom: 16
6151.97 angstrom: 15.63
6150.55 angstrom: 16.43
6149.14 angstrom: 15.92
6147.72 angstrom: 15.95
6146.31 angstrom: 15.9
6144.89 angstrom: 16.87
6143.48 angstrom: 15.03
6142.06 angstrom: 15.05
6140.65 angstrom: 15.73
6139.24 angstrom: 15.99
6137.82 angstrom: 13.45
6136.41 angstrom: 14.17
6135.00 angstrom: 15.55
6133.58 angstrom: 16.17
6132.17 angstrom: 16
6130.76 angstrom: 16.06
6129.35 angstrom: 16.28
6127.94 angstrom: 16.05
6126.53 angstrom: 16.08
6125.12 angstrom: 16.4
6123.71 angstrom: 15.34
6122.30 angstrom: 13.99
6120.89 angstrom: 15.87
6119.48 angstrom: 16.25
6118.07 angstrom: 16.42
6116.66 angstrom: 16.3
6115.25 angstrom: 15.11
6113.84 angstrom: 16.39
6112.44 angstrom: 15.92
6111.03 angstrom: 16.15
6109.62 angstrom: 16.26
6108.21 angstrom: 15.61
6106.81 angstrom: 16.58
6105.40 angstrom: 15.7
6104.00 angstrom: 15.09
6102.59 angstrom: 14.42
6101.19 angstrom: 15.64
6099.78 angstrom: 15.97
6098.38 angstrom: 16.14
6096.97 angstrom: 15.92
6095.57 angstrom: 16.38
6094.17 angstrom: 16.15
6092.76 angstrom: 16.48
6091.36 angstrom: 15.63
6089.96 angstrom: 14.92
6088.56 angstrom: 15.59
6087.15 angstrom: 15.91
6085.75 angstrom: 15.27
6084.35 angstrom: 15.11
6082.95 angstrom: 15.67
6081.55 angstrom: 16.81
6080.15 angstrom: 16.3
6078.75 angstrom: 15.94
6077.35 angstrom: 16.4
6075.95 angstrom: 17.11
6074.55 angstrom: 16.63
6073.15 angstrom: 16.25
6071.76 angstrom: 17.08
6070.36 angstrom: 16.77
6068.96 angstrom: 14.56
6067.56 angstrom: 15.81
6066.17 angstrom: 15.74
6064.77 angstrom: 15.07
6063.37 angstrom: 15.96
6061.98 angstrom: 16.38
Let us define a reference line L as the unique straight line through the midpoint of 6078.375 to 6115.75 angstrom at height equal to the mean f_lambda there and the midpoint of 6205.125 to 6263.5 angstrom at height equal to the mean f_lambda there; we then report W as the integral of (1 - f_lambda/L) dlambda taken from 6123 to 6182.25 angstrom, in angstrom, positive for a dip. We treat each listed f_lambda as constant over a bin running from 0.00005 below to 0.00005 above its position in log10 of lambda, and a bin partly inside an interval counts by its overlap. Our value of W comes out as 0.3 angstrom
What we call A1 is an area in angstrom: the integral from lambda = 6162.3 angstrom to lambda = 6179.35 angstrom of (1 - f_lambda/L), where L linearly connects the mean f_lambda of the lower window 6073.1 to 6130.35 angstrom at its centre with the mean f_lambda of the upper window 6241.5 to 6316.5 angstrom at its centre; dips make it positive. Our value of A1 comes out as 0.33 angstrom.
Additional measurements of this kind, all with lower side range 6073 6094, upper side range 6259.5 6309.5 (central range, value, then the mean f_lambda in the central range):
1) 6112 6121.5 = -0.08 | 16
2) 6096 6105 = 0.22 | 15.6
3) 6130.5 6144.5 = 0.46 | 15.3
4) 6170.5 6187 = -0.35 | 16.1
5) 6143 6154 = -0.11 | 16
